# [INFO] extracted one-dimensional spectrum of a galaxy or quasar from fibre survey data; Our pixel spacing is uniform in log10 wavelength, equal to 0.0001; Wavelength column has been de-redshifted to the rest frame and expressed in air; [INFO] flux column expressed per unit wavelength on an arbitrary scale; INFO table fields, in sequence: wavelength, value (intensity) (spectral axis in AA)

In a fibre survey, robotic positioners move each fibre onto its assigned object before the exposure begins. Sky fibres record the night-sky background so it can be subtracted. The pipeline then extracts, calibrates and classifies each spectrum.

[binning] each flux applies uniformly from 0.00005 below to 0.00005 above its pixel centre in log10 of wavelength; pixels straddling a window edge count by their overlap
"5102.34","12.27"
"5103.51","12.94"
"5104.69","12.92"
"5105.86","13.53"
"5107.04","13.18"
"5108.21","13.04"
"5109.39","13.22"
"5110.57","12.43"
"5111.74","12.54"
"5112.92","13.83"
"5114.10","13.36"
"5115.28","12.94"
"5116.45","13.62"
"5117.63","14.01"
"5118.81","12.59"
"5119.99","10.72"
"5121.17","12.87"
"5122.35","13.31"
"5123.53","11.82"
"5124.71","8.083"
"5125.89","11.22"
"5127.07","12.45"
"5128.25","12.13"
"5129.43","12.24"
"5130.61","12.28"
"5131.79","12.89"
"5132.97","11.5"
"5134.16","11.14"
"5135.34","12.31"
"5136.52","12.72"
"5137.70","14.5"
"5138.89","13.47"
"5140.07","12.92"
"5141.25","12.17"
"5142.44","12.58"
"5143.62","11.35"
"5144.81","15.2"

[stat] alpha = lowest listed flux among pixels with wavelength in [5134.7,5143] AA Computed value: 12.17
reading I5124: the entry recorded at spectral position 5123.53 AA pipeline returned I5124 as 11.82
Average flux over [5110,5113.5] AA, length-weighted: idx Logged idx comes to 12.9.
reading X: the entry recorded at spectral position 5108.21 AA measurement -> 13.04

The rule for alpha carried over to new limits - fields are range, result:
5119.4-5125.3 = 8.083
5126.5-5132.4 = 12.13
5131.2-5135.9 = 11.14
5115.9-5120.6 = 10.72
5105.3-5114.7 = 12.43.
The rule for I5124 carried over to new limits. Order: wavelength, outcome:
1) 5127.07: 12.45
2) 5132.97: 11.5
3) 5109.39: 13.22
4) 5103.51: 12.94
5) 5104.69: 12.92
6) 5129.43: 12.24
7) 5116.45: 13.62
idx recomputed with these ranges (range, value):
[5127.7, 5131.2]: 12.2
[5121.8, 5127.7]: 11.4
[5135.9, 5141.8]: 13.2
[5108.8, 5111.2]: 12.8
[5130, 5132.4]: 12.6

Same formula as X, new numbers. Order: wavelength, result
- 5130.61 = 12.28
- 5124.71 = 8.083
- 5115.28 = 12.94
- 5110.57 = 12.43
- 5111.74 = 12.54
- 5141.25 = 12.17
